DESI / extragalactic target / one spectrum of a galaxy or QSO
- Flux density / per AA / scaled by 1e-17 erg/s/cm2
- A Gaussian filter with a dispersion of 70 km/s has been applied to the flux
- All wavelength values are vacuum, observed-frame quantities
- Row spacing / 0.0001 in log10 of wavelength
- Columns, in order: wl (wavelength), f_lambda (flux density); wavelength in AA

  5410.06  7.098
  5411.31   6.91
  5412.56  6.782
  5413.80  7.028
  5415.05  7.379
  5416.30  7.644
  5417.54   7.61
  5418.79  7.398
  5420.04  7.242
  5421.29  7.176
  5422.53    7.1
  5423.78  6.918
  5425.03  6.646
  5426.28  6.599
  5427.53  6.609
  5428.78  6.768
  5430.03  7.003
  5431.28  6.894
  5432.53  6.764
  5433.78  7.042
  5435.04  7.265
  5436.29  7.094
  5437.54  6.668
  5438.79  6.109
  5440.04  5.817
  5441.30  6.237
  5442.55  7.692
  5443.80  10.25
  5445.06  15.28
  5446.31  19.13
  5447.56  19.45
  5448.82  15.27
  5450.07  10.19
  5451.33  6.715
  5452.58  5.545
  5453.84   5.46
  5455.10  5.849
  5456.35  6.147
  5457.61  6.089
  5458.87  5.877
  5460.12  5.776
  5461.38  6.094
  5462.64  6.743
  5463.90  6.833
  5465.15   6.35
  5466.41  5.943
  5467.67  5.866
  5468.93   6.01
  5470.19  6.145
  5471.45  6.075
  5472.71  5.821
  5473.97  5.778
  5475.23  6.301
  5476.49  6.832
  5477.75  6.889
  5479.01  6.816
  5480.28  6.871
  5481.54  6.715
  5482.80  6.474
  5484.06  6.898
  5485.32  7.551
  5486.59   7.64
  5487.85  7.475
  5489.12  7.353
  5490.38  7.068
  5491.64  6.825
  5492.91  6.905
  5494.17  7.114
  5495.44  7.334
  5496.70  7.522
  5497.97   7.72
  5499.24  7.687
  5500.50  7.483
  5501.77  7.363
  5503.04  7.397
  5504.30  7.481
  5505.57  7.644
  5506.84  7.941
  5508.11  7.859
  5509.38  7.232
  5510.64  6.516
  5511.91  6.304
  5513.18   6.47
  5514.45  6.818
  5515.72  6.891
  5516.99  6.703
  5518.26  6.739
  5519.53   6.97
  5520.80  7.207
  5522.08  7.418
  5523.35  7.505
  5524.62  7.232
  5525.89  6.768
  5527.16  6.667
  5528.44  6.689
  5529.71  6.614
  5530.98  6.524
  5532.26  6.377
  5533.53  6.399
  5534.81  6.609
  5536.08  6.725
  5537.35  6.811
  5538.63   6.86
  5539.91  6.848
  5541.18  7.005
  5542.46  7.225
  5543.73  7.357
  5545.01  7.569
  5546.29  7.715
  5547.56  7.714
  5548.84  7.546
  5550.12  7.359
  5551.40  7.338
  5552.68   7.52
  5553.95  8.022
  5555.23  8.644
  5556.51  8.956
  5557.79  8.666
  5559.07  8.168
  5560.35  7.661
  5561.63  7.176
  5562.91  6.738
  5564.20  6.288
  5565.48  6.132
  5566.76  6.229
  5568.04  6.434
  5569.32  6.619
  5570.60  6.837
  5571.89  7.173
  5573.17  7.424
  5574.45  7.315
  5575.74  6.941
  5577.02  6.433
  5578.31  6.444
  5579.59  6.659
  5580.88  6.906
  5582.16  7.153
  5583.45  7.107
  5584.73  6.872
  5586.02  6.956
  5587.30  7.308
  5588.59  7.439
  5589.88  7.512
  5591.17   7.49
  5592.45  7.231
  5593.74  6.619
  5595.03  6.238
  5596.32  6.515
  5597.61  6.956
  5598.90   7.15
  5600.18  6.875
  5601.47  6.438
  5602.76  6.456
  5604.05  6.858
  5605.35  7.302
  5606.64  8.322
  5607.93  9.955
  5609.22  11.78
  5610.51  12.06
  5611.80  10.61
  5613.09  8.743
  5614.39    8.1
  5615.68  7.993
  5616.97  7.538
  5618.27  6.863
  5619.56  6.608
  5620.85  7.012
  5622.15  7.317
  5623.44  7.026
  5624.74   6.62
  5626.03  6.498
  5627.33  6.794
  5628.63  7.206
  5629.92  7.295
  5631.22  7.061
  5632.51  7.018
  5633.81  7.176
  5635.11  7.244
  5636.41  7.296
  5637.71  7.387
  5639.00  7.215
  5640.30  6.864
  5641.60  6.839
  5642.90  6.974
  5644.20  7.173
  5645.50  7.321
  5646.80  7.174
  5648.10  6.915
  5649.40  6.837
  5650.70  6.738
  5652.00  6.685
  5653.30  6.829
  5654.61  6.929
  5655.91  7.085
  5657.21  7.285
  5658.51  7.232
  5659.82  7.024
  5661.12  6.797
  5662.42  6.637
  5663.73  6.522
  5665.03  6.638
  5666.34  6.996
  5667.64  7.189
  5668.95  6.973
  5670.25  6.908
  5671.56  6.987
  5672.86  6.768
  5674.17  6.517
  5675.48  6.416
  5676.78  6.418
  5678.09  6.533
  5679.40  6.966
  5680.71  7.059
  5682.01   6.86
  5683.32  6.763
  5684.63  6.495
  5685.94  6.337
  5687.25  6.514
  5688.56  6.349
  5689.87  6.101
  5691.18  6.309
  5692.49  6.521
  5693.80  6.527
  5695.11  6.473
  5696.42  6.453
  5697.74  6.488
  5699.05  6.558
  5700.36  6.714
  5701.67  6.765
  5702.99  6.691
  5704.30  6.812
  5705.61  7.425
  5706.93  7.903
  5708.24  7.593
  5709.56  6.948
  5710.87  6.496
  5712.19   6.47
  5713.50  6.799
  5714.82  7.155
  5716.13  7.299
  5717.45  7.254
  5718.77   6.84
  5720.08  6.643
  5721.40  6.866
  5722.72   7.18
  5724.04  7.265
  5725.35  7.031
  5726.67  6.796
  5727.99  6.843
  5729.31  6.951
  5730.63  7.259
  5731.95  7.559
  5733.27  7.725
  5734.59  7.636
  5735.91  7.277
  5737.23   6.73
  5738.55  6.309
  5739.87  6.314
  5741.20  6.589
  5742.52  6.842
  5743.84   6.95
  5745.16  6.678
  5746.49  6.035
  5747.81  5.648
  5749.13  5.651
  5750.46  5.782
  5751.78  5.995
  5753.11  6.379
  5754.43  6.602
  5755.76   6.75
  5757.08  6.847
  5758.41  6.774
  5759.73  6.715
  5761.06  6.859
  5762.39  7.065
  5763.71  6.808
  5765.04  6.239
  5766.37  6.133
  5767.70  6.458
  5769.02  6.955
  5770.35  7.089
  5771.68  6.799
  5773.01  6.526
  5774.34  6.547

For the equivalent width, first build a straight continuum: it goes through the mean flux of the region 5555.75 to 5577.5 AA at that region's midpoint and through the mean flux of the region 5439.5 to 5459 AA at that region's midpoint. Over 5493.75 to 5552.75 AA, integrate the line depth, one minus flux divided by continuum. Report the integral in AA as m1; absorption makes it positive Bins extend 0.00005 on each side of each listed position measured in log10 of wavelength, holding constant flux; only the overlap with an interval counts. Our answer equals 6.6 AA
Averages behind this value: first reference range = 9.54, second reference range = 7.14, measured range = 7.12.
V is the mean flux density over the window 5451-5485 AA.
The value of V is 6.27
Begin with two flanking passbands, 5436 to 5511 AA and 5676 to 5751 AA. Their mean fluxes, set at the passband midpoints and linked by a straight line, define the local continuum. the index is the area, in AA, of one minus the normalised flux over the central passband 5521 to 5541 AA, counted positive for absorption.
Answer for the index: 1.5 AA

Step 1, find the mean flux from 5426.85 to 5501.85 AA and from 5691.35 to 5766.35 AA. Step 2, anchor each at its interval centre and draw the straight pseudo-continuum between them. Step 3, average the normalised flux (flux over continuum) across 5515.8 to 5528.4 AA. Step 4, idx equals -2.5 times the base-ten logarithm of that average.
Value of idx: 0.05 mag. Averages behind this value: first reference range 7.49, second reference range 6.77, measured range 7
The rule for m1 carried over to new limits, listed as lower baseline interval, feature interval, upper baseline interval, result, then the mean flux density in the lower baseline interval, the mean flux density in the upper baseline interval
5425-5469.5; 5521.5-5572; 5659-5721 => 1.72 AA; 7.85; 6.77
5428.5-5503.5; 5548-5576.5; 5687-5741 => -0.25 AA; 7.51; 6.87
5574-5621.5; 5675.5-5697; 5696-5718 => 1.55 AA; 7.54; 6.93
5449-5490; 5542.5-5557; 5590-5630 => -1.12 AA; 6.63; 7.63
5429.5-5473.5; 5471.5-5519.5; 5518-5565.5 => 3.14 AA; 7.81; 7.22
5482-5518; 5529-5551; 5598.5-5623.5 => 1.47 AA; 7.2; 8.09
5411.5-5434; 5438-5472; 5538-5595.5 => -4.99 AA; 7.03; 7.2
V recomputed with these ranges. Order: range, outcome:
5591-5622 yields 7.82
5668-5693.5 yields 6.63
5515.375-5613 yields 7.3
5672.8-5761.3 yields 6.74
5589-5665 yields 7.34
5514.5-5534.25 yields 6.84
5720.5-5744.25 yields 7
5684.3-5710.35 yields 6.7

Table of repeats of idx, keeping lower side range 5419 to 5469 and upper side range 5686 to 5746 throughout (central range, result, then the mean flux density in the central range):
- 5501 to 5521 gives 0.07 mag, 7.1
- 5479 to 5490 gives 0.08 mag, 7.1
